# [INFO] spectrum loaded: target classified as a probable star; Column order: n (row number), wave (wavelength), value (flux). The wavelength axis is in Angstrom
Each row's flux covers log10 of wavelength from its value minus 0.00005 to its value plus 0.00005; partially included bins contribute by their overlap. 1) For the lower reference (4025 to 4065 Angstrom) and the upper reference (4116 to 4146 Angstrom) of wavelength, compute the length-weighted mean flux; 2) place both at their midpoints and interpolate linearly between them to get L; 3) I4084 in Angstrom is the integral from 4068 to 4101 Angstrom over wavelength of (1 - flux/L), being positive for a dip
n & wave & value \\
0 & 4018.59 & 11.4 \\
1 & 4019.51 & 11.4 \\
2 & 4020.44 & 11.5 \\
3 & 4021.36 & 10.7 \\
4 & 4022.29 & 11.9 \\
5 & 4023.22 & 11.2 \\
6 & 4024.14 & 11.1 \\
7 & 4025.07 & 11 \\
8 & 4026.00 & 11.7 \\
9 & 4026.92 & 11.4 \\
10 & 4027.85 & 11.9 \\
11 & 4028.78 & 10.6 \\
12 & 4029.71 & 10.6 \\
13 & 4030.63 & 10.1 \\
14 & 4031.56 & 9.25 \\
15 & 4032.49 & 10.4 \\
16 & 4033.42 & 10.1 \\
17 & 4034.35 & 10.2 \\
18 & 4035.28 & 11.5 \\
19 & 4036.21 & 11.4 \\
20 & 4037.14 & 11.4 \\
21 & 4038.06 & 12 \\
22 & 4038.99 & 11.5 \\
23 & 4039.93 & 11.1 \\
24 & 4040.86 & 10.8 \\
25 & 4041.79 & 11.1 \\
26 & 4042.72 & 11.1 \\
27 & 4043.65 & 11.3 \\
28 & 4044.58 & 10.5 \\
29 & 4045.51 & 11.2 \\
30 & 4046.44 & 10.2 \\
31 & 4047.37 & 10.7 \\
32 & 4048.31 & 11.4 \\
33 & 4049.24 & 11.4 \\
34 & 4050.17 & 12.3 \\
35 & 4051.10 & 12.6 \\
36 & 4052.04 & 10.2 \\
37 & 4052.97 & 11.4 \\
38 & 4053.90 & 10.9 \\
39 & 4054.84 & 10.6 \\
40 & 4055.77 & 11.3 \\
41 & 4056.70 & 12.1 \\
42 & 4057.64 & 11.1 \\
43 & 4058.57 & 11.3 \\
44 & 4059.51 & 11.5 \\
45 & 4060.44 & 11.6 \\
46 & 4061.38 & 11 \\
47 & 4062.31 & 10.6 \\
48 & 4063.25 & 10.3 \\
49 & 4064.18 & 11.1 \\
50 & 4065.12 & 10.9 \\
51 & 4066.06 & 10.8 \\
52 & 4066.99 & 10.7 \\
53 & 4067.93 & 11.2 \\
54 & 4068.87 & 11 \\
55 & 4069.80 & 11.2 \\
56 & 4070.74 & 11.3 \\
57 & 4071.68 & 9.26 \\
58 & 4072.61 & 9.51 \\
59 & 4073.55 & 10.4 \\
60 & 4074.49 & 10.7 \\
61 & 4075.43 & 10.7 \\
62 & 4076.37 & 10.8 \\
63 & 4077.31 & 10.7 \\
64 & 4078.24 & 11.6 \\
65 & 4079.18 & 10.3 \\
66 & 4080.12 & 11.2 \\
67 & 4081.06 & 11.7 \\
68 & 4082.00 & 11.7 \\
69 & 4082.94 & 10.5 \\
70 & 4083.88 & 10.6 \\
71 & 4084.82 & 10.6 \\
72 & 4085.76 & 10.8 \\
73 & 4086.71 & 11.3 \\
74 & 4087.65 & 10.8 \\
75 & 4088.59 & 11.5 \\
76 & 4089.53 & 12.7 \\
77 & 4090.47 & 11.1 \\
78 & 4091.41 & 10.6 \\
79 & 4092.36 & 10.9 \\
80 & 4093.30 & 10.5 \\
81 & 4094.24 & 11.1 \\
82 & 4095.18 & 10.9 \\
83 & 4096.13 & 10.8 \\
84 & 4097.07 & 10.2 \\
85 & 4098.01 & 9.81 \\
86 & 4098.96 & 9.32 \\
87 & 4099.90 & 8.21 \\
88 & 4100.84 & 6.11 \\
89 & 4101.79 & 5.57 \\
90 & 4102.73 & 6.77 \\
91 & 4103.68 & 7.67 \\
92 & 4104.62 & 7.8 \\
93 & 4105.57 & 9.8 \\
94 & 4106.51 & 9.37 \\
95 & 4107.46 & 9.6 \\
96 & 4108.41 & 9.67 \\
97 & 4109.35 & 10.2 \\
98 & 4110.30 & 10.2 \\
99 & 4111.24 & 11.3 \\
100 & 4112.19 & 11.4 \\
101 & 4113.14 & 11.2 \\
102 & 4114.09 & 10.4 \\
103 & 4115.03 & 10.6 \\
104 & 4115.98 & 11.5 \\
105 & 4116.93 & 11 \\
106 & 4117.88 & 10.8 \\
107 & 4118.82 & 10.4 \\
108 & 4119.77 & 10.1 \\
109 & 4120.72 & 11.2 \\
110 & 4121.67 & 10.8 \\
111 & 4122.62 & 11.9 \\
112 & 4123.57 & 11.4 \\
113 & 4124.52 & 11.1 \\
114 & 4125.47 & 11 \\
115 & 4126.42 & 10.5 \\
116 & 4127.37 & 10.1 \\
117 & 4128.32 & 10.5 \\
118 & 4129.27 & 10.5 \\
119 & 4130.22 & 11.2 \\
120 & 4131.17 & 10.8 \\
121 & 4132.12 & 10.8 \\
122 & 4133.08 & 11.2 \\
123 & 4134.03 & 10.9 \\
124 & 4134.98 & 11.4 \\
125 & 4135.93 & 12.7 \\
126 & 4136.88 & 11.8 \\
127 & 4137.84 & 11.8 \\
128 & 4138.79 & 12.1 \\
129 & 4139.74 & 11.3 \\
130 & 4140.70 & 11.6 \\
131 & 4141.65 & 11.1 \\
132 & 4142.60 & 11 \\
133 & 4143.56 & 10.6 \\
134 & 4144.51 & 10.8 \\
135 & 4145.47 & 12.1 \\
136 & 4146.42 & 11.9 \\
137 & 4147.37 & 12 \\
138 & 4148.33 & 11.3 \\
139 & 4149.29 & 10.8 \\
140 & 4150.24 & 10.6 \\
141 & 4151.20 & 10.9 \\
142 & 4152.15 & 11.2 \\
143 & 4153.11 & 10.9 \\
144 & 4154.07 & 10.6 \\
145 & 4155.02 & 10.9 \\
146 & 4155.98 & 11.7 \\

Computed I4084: 1.4 Angstrom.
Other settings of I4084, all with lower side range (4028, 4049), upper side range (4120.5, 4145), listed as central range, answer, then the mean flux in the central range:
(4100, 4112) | 2.55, 8.72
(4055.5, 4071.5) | -0.21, 11.1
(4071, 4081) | 0.36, 10.6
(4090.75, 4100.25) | 0.65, 10.3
